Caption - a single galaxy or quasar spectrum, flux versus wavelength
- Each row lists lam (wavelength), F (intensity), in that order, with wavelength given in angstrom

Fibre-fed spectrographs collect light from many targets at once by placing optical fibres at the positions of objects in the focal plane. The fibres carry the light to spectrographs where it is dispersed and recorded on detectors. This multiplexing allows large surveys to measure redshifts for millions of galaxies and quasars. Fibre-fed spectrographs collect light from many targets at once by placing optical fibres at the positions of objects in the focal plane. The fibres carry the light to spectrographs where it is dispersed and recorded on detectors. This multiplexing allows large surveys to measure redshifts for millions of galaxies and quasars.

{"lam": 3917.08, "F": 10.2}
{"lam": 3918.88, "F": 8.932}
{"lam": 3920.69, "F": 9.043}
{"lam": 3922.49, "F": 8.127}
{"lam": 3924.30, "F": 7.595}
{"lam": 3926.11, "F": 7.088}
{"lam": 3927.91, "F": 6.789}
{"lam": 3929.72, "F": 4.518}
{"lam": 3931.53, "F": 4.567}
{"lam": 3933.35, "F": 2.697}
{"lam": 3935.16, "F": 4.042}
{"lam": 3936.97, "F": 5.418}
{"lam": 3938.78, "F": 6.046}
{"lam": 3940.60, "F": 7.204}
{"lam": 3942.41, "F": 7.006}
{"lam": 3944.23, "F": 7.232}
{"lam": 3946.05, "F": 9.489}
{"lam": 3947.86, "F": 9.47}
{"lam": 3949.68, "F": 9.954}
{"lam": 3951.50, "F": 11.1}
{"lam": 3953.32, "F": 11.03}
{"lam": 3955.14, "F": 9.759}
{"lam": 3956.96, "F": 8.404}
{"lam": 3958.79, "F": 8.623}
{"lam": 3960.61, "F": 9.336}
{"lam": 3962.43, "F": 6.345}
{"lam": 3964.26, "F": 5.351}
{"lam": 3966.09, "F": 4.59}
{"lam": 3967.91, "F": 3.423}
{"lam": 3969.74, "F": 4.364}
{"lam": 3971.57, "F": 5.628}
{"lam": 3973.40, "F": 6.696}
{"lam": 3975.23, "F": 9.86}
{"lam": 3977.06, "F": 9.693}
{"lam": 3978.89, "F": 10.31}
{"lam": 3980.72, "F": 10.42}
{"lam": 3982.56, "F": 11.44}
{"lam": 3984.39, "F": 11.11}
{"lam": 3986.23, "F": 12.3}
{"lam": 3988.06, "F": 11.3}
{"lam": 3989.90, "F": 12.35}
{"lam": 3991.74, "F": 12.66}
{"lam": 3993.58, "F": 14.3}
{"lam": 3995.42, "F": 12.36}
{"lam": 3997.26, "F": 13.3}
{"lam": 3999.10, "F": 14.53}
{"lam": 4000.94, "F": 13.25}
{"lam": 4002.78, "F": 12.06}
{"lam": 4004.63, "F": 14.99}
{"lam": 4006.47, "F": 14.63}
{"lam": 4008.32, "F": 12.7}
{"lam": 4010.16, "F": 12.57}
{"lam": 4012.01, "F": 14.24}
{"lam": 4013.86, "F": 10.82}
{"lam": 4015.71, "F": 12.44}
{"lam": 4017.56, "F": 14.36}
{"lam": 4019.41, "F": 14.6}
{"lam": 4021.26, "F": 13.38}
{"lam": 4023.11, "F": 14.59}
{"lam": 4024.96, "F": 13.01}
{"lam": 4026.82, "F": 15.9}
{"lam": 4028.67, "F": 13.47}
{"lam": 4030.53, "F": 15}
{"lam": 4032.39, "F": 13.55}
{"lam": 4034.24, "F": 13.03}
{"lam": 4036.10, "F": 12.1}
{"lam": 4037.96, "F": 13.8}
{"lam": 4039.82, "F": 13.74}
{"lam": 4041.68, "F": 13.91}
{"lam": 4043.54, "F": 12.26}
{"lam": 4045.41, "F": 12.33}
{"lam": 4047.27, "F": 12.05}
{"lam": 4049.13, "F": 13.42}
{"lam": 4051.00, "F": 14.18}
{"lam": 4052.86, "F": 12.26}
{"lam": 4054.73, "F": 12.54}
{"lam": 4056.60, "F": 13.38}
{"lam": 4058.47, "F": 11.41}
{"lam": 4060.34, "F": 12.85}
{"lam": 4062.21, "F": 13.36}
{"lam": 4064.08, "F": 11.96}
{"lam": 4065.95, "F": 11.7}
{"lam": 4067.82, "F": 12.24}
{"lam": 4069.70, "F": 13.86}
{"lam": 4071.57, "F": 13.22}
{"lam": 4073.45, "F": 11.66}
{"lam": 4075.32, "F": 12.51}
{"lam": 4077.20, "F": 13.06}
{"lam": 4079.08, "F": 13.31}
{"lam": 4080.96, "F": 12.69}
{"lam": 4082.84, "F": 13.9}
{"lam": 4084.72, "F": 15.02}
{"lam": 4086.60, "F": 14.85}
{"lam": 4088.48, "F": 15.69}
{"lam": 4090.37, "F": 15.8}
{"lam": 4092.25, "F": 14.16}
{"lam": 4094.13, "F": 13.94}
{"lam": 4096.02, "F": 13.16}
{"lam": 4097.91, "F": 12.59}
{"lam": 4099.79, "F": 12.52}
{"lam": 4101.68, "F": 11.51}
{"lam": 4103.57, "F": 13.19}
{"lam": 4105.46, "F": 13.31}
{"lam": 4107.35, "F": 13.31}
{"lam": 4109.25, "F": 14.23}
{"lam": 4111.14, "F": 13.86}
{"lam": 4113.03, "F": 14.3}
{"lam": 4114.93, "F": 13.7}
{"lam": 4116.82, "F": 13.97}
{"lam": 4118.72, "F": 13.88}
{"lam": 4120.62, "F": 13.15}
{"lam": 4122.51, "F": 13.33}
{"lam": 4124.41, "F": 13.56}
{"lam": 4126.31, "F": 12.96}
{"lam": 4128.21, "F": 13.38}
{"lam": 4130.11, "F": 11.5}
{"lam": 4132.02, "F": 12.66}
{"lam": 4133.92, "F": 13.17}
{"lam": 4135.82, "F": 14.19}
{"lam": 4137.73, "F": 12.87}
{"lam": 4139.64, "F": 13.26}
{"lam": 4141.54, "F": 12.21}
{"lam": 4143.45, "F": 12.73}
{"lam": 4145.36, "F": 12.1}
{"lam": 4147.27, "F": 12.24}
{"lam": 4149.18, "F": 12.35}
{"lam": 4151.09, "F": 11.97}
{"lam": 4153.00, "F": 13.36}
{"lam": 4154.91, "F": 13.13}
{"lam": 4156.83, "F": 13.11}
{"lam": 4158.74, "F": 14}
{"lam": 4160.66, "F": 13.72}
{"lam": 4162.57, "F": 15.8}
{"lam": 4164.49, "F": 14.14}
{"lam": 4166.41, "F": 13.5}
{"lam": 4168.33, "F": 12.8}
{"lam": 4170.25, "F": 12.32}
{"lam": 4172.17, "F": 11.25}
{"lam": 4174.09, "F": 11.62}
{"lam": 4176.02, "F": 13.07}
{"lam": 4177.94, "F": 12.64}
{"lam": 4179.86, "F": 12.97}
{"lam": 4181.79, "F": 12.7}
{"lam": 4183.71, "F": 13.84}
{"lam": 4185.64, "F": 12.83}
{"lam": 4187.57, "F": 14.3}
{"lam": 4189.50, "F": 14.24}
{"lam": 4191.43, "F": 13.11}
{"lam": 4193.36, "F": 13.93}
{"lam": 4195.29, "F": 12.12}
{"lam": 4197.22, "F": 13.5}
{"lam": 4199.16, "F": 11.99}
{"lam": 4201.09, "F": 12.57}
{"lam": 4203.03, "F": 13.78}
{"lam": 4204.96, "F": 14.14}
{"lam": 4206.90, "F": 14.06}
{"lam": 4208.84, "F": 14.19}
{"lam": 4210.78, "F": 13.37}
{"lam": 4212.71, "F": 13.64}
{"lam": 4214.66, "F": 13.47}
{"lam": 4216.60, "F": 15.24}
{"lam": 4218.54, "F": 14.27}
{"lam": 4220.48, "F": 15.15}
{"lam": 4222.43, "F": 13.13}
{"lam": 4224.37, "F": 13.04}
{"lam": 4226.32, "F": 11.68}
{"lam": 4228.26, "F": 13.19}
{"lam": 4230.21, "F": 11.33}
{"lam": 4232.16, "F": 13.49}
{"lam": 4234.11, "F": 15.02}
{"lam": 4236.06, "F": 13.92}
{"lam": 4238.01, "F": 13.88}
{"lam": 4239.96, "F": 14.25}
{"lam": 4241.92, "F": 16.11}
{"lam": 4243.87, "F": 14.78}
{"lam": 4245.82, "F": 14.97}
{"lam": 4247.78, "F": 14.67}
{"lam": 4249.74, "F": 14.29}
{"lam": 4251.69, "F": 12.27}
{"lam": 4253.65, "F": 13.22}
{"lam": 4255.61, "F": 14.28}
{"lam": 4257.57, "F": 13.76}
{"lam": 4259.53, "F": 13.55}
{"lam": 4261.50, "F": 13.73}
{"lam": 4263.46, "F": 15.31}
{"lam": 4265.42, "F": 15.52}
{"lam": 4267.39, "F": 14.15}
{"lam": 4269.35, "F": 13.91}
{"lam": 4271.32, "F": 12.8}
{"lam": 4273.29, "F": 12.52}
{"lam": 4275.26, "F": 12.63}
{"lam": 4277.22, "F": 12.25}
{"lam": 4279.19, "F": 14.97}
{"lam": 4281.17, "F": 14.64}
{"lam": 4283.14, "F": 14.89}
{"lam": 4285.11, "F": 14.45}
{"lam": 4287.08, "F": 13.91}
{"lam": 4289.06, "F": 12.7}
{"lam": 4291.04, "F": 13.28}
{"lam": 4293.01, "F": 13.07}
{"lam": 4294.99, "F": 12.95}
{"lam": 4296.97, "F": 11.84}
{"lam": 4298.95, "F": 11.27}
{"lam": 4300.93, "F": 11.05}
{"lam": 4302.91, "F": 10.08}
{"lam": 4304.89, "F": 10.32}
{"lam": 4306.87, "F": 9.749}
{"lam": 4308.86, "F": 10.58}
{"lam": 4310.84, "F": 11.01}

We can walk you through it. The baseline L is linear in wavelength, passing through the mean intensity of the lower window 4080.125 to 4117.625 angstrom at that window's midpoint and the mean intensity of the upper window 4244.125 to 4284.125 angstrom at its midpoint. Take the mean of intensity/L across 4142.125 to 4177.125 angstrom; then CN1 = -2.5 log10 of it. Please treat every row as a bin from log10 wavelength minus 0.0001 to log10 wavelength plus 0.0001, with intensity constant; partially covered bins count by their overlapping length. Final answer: 0.07 mag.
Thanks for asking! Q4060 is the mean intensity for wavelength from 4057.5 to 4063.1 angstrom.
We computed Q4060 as 12.5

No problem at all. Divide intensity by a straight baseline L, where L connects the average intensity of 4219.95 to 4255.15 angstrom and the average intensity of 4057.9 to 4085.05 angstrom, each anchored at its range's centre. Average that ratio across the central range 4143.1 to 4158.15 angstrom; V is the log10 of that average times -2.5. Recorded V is 0.05 mag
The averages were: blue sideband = 12.8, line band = 12.7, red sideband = 13.8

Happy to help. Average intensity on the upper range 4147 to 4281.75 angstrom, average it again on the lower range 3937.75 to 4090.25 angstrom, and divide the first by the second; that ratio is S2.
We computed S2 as 1.2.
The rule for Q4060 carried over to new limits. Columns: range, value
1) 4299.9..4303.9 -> 10.6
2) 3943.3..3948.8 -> 8.73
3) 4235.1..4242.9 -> 14.5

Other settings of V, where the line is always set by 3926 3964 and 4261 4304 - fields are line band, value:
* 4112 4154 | -0.22 mag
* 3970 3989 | -0.20 mag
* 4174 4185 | -0.13 mag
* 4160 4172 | -0.20 mag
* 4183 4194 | -0.18 mag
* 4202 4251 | -0.14 mag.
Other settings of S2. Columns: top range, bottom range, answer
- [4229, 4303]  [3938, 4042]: 1.23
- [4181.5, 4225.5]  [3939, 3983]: 1.67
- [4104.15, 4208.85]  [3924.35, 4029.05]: 1.32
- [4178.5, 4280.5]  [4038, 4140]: 1.03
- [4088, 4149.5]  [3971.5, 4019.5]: 1.10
